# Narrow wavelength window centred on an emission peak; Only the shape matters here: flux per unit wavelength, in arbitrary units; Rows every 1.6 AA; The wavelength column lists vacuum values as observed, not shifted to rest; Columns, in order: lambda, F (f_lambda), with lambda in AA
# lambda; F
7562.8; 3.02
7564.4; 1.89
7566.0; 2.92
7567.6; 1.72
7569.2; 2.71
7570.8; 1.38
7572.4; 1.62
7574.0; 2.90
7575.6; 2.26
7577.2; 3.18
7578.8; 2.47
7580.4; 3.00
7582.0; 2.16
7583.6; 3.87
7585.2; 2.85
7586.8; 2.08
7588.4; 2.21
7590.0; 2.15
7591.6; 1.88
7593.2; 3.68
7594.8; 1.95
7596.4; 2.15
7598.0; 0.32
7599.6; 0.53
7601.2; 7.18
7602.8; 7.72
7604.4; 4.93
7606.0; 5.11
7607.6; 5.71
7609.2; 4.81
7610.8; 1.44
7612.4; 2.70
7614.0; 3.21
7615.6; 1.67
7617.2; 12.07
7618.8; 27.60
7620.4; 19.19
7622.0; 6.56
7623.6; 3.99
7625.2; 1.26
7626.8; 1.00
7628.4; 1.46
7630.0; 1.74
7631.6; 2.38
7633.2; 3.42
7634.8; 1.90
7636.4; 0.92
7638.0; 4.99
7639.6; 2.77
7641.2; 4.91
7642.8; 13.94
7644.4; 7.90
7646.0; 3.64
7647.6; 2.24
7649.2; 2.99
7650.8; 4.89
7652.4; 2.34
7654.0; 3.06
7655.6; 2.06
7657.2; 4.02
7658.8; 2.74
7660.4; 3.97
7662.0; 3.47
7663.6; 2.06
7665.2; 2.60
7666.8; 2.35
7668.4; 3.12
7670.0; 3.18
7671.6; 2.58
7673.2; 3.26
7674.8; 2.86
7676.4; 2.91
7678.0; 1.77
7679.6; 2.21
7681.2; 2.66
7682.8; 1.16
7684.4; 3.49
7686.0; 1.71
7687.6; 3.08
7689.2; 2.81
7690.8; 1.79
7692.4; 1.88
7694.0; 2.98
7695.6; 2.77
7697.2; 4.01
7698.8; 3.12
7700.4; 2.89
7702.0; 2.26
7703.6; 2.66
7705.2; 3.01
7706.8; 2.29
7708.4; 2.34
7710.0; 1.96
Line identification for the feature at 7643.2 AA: [N II] 6583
